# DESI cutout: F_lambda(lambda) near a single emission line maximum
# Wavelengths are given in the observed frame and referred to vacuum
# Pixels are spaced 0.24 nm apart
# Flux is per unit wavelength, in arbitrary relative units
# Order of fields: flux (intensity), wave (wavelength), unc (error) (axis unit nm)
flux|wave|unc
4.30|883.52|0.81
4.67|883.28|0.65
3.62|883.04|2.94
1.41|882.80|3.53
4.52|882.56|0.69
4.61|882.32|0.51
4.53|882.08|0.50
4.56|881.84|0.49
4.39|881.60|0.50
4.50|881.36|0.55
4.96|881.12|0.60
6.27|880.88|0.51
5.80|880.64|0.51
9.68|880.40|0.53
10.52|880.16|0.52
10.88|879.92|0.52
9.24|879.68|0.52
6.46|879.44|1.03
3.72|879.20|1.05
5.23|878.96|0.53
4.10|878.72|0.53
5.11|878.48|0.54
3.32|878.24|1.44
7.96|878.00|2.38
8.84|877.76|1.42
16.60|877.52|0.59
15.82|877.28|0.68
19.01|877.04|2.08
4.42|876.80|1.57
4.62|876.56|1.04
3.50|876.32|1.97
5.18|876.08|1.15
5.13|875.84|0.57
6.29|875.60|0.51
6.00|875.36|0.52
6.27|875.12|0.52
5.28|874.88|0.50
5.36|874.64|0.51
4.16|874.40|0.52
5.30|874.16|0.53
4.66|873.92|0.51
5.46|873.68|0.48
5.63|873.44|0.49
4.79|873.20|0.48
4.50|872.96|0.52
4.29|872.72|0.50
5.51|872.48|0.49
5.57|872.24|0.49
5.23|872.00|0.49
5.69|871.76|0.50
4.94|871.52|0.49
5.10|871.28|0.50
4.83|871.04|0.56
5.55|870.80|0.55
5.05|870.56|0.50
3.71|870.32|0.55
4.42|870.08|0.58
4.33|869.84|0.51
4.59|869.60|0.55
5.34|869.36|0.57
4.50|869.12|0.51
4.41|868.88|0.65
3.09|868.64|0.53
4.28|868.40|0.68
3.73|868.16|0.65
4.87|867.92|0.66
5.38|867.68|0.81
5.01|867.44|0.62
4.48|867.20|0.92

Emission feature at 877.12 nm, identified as H-alpha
